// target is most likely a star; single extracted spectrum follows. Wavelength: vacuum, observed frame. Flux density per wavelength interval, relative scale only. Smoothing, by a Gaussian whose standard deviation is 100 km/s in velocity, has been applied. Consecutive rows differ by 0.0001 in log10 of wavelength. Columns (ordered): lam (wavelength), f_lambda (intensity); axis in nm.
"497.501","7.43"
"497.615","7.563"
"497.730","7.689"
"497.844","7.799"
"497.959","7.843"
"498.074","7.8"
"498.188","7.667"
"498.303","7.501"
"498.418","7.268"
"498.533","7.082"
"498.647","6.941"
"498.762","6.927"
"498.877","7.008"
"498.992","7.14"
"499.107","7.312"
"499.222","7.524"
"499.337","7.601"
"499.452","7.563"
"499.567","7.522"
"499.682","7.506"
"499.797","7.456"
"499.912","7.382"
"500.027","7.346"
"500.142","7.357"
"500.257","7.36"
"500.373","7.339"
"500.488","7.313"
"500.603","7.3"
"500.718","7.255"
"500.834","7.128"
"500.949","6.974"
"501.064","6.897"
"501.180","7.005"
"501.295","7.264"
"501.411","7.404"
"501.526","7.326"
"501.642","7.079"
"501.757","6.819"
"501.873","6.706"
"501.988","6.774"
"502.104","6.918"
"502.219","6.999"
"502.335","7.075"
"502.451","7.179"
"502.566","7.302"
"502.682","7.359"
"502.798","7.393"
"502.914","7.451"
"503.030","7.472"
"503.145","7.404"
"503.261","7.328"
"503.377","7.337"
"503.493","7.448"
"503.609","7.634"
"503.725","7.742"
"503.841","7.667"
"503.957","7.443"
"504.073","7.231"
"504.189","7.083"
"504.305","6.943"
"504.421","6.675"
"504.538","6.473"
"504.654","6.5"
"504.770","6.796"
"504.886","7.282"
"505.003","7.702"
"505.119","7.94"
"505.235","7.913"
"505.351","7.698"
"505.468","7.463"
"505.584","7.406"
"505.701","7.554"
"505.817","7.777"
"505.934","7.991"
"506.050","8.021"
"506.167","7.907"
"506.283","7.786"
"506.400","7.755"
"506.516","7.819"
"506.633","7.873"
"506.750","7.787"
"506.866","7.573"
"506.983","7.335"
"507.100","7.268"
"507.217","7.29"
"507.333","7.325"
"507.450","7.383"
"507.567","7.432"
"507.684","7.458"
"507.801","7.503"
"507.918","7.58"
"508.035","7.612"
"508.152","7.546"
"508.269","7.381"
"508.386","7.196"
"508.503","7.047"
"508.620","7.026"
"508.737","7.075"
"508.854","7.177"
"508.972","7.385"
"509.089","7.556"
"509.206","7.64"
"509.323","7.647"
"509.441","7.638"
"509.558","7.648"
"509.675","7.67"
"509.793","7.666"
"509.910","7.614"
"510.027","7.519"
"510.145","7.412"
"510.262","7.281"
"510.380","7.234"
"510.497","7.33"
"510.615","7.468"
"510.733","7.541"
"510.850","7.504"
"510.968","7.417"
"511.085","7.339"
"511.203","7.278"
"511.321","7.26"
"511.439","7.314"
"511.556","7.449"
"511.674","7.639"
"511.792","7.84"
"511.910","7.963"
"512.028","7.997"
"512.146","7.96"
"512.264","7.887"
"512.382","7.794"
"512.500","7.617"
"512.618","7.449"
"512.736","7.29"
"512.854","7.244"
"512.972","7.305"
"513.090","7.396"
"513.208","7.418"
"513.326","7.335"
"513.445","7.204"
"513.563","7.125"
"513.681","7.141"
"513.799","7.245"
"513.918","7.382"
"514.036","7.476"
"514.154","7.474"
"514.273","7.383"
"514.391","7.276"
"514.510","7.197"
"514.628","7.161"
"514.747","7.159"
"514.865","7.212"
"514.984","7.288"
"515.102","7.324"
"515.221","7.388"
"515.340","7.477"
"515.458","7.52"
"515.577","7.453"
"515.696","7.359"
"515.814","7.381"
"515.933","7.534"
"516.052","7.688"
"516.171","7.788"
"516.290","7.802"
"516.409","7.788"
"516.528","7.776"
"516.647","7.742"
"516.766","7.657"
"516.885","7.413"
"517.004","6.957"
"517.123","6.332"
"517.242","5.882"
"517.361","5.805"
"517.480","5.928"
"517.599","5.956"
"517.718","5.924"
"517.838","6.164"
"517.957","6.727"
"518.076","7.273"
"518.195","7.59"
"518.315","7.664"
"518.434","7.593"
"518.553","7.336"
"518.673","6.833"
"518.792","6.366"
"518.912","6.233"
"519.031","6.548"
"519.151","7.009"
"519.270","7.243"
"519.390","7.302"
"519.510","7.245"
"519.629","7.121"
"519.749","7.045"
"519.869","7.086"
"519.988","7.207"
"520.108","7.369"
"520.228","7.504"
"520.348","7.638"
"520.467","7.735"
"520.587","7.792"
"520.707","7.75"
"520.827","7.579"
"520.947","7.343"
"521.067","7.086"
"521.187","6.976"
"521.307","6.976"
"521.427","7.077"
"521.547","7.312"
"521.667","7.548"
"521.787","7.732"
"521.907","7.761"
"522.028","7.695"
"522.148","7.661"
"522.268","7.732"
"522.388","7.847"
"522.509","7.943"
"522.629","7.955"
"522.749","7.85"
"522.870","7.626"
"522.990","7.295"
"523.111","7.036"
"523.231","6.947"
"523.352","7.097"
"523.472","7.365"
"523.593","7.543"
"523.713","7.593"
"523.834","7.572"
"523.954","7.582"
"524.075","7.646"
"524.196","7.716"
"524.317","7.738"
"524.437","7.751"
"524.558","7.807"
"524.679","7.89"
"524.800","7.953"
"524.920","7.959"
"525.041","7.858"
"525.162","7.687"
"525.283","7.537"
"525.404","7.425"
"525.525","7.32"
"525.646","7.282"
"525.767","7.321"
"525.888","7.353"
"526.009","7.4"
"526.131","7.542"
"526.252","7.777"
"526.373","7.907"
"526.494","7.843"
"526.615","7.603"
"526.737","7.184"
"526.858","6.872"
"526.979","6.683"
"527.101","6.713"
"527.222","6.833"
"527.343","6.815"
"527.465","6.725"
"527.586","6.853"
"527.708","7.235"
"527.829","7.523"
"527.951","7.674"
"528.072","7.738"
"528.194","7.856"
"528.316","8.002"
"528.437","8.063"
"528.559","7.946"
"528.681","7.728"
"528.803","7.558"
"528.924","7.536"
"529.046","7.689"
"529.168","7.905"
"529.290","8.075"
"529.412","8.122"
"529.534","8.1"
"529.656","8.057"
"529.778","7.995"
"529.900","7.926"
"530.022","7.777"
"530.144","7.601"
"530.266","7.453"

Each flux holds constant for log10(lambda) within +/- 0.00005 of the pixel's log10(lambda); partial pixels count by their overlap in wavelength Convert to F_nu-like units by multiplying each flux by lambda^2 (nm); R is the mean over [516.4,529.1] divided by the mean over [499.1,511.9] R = 1.1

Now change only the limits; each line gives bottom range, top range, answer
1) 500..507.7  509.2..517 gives 1.06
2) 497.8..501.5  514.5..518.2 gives 1.03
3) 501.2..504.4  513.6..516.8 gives 1.08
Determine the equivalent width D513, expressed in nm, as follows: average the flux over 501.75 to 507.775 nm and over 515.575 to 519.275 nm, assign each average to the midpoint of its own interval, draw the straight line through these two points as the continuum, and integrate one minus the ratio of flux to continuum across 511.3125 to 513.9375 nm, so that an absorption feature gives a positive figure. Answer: -0.12 nm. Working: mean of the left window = 7.39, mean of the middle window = 7.49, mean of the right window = 7.01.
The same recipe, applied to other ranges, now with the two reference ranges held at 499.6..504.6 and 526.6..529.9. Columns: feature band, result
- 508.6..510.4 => -0.04 nm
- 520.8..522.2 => 0.01 nm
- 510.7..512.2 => -0.05 nm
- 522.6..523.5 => 0.01 nm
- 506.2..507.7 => -0.06 nm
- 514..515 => 0.01 nm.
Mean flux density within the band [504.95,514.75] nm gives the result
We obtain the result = 7.5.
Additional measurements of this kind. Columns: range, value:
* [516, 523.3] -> 7.23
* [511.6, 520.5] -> 7.25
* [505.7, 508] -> 7.62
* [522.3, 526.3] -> 7.58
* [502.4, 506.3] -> 7.42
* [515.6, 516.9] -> 7.63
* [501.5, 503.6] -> 7.2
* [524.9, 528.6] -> 7.43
